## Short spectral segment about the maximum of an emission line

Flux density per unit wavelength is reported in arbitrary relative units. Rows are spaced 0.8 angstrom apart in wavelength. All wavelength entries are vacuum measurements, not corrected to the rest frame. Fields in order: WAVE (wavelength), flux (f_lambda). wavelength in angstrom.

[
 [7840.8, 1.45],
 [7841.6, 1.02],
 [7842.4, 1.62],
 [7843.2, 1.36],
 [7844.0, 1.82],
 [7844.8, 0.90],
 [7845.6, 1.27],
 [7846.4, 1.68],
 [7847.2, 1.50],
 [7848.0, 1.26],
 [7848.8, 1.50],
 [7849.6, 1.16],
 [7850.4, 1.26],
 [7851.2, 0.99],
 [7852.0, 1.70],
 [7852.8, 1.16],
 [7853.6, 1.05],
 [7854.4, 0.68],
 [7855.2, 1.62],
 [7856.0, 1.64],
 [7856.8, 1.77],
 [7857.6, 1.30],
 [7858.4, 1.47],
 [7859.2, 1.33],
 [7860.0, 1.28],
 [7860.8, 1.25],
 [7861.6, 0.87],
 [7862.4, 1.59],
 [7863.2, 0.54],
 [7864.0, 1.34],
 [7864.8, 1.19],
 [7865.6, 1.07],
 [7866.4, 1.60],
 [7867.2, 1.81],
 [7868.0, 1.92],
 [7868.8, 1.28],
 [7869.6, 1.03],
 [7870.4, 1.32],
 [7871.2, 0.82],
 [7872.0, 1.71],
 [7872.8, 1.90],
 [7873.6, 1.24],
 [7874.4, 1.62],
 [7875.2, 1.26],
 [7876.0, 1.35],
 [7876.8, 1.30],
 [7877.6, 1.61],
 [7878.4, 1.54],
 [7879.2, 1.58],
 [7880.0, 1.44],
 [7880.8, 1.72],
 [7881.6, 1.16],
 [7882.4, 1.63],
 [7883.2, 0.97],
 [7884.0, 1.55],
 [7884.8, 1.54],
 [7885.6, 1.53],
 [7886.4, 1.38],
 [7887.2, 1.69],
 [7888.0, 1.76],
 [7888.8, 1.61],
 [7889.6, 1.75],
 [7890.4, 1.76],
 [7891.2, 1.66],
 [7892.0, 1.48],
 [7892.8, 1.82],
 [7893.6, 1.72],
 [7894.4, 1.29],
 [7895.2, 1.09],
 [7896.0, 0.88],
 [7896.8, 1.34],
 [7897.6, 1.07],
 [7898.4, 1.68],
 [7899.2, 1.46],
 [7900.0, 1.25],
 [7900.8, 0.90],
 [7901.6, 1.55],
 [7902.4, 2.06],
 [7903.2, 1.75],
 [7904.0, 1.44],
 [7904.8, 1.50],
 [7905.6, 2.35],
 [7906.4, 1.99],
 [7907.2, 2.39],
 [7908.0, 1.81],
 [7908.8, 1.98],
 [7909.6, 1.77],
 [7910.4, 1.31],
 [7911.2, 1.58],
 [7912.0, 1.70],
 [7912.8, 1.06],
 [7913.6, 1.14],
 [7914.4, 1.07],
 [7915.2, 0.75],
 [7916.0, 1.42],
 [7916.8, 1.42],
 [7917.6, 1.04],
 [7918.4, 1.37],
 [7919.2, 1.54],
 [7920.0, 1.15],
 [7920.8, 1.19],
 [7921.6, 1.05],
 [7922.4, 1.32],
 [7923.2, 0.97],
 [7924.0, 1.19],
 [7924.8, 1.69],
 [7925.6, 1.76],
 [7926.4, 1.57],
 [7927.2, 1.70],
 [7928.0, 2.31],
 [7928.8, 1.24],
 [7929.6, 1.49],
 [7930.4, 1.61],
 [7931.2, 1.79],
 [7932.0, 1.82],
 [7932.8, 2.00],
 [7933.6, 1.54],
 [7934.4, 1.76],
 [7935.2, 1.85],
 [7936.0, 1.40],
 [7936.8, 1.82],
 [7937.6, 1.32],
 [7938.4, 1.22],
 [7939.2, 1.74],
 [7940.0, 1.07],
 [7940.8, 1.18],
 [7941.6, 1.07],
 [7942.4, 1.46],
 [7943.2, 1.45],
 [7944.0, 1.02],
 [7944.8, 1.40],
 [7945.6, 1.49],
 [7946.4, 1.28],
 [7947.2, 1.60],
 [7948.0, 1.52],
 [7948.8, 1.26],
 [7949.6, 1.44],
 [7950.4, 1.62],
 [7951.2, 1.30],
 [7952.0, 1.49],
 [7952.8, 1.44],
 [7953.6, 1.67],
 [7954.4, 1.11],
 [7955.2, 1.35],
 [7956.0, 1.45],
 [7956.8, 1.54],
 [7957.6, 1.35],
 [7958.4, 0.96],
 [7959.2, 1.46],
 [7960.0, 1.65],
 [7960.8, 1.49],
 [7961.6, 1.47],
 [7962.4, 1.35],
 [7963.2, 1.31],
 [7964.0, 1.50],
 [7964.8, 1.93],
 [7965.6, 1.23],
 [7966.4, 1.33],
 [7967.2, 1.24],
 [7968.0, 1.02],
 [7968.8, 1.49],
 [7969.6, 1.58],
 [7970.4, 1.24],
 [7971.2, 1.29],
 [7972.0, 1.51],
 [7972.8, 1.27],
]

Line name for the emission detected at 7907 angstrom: H-alpha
